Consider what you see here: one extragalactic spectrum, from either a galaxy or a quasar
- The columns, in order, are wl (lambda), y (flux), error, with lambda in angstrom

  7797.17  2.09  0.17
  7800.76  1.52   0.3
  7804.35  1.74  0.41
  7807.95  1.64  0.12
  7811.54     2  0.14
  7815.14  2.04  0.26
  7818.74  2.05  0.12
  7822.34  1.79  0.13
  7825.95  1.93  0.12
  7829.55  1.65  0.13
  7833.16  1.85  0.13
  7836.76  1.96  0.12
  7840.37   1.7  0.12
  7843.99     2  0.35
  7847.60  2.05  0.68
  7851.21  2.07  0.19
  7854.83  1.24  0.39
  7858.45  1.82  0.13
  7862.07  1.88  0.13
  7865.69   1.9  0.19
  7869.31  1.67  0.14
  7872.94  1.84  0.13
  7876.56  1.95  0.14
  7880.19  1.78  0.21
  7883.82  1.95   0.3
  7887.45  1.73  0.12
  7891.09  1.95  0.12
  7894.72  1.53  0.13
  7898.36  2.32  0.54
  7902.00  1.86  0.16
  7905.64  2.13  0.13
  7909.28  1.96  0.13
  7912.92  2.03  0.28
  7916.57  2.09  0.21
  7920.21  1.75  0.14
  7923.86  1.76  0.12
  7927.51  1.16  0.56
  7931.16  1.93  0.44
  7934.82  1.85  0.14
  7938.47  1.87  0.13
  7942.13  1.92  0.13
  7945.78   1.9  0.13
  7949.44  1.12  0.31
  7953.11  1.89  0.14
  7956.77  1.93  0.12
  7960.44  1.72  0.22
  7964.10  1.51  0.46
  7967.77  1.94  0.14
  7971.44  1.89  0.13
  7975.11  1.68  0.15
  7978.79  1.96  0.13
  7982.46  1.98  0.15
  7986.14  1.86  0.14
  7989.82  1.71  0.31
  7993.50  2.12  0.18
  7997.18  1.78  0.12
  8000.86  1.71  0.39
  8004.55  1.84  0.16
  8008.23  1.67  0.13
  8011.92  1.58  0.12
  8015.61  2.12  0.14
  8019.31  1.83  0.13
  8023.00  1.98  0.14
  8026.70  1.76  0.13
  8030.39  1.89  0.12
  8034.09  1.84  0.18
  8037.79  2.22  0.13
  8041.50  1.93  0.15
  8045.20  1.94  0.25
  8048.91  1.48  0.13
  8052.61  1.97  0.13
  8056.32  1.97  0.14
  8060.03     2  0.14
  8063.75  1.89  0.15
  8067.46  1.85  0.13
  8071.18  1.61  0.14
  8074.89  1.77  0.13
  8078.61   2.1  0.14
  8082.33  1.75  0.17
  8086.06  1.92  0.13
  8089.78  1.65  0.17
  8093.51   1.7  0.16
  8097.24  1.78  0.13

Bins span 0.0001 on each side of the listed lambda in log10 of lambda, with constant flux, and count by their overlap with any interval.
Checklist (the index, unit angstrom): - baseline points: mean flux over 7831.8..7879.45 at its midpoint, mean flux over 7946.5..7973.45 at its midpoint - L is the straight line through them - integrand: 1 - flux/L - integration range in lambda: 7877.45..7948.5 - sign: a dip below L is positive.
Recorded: -3.3 angstrom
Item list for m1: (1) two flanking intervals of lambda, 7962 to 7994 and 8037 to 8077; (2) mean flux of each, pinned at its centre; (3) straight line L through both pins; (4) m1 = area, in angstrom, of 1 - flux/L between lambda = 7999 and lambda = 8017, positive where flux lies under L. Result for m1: 0.72 angstrom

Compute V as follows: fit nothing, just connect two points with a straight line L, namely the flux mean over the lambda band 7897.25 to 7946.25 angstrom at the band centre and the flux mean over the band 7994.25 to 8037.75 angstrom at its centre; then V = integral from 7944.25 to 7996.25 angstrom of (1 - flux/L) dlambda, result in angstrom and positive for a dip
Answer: 1.8 angstrom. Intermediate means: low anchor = 1.89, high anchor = 1.84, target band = 1.8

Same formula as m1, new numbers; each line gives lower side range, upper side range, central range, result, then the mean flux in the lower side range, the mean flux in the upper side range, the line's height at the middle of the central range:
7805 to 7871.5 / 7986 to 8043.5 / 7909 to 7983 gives 2.5 angstrom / 1.84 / 1.87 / 1.86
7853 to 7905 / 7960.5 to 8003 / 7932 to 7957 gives 0.6 angstrom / 1.82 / 1.83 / 1.83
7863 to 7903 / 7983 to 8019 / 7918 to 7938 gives 1.5 angstrom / 1.86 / 1.83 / 1.85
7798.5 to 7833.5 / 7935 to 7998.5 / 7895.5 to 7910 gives -1.8 angstrom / 1.82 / 1.81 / 1.82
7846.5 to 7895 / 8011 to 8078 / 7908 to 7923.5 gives -0.9 angstrom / 1.82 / 1.88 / 1.83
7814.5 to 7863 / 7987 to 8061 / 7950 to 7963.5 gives 0.8 angstrom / 1.85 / 1.87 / 1.86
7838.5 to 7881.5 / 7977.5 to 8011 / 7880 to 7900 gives -0.6 angstrom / 1.83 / 1.84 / 1.83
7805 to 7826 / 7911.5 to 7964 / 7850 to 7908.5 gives -0.7 angstrom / 1.9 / 1.77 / 1.83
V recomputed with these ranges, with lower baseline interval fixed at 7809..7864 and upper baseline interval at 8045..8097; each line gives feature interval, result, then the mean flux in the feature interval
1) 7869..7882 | 0.23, 1.83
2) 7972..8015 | 0.42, 1.82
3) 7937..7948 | -0.14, 1.87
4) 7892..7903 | -0.33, 1.91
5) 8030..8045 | -1.19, 1.97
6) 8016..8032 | -0.49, 1.89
